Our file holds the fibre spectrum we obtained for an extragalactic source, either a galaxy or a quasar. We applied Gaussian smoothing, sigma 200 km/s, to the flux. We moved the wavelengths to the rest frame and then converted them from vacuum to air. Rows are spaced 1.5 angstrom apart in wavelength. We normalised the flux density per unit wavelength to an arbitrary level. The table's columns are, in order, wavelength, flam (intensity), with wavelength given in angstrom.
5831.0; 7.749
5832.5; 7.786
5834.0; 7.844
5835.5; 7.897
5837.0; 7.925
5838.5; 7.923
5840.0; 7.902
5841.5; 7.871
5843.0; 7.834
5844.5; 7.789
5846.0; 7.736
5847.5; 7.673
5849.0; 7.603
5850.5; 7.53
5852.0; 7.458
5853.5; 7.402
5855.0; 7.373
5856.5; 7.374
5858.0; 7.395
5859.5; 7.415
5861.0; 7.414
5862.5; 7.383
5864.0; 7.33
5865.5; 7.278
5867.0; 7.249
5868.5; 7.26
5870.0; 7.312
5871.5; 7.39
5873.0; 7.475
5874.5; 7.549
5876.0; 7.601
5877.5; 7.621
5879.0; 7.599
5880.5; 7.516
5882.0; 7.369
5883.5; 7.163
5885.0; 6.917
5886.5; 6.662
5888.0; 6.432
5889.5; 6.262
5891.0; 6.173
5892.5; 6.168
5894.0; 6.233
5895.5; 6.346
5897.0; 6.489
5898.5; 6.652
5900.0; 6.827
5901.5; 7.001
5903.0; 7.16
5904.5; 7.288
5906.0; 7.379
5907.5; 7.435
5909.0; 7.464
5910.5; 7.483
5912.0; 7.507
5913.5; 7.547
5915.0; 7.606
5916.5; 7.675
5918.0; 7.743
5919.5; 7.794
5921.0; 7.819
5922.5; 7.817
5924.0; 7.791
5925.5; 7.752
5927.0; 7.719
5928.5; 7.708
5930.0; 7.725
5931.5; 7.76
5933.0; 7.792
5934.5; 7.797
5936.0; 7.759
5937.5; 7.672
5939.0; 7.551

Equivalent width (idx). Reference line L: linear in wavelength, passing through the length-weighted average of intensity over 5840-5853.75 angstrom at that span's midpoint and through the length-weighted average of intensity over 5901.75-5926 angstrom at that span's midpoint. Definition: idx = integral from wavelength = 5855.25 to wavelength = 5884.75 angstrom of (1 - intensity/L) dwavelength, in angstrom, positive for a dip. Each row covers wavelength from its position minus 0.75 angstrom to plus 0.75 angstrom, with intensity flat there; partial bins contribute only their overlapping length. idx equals 0.9 angstrom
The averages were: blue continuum 7.68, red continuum 7.57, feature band 7.4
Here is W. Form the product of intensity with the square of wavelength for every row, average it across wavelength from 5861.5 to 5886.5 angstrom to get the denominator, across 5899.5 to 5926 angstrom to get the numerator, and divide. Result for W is 1.0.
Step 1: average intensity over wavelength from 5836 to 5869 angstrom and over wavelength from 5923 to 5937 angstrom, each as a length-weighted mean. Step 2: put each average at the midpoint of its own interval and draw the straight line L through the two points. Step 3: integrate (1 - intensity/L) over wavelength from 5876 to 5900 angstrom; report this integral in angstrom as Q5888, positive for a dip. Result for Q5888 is 2.65 angstrom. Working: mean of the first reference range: 7.56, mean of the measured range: 6.8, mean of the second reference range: 7.76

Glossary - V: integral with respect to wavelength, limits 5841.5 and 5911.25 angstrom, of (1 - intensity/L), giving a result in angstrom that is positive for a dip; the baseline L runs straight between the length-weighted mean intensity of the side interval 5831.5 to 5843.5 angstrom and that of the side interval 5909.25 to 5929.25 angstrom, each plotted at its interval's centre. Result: 5.1 angstrom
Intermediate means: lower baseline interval 7.87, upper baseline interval 7.68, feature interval 7.21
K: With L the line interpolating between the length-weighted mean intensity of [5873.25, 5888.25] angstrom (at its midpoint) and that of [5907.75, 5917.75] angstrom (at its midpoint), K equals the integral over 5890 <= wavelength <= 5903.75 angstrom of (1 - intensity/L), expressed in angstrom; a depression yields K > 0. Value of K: 1.6 angstrom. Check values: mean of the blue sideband 7.28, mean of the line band 6.56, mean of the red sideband 7.55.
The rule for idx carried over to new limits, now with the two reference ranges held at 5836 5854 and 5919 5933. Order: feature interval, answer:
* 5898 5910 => 0.91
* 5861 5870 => 0.50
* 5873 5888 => 0.87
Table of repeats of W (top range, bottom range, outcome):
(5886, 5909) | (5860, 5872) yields 0.93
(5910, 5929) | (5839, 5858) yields 1.03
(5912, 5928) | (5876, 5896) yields 1.14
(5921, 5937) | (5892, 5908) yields 1.15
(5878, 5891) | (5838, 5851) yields 0.91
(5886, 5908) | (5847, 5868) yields 0.91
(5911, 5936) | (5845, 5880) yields 1.06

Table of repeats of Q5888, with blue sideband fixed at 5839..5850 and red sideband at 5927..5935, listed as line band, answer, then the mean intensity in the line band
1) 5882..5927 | 3.59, 7.14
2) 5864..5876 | 0.61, 7.37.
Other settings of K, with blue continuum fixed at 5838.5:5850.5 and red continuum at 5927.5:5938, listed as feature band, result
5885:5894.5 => 1.70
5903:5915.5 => 0.50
